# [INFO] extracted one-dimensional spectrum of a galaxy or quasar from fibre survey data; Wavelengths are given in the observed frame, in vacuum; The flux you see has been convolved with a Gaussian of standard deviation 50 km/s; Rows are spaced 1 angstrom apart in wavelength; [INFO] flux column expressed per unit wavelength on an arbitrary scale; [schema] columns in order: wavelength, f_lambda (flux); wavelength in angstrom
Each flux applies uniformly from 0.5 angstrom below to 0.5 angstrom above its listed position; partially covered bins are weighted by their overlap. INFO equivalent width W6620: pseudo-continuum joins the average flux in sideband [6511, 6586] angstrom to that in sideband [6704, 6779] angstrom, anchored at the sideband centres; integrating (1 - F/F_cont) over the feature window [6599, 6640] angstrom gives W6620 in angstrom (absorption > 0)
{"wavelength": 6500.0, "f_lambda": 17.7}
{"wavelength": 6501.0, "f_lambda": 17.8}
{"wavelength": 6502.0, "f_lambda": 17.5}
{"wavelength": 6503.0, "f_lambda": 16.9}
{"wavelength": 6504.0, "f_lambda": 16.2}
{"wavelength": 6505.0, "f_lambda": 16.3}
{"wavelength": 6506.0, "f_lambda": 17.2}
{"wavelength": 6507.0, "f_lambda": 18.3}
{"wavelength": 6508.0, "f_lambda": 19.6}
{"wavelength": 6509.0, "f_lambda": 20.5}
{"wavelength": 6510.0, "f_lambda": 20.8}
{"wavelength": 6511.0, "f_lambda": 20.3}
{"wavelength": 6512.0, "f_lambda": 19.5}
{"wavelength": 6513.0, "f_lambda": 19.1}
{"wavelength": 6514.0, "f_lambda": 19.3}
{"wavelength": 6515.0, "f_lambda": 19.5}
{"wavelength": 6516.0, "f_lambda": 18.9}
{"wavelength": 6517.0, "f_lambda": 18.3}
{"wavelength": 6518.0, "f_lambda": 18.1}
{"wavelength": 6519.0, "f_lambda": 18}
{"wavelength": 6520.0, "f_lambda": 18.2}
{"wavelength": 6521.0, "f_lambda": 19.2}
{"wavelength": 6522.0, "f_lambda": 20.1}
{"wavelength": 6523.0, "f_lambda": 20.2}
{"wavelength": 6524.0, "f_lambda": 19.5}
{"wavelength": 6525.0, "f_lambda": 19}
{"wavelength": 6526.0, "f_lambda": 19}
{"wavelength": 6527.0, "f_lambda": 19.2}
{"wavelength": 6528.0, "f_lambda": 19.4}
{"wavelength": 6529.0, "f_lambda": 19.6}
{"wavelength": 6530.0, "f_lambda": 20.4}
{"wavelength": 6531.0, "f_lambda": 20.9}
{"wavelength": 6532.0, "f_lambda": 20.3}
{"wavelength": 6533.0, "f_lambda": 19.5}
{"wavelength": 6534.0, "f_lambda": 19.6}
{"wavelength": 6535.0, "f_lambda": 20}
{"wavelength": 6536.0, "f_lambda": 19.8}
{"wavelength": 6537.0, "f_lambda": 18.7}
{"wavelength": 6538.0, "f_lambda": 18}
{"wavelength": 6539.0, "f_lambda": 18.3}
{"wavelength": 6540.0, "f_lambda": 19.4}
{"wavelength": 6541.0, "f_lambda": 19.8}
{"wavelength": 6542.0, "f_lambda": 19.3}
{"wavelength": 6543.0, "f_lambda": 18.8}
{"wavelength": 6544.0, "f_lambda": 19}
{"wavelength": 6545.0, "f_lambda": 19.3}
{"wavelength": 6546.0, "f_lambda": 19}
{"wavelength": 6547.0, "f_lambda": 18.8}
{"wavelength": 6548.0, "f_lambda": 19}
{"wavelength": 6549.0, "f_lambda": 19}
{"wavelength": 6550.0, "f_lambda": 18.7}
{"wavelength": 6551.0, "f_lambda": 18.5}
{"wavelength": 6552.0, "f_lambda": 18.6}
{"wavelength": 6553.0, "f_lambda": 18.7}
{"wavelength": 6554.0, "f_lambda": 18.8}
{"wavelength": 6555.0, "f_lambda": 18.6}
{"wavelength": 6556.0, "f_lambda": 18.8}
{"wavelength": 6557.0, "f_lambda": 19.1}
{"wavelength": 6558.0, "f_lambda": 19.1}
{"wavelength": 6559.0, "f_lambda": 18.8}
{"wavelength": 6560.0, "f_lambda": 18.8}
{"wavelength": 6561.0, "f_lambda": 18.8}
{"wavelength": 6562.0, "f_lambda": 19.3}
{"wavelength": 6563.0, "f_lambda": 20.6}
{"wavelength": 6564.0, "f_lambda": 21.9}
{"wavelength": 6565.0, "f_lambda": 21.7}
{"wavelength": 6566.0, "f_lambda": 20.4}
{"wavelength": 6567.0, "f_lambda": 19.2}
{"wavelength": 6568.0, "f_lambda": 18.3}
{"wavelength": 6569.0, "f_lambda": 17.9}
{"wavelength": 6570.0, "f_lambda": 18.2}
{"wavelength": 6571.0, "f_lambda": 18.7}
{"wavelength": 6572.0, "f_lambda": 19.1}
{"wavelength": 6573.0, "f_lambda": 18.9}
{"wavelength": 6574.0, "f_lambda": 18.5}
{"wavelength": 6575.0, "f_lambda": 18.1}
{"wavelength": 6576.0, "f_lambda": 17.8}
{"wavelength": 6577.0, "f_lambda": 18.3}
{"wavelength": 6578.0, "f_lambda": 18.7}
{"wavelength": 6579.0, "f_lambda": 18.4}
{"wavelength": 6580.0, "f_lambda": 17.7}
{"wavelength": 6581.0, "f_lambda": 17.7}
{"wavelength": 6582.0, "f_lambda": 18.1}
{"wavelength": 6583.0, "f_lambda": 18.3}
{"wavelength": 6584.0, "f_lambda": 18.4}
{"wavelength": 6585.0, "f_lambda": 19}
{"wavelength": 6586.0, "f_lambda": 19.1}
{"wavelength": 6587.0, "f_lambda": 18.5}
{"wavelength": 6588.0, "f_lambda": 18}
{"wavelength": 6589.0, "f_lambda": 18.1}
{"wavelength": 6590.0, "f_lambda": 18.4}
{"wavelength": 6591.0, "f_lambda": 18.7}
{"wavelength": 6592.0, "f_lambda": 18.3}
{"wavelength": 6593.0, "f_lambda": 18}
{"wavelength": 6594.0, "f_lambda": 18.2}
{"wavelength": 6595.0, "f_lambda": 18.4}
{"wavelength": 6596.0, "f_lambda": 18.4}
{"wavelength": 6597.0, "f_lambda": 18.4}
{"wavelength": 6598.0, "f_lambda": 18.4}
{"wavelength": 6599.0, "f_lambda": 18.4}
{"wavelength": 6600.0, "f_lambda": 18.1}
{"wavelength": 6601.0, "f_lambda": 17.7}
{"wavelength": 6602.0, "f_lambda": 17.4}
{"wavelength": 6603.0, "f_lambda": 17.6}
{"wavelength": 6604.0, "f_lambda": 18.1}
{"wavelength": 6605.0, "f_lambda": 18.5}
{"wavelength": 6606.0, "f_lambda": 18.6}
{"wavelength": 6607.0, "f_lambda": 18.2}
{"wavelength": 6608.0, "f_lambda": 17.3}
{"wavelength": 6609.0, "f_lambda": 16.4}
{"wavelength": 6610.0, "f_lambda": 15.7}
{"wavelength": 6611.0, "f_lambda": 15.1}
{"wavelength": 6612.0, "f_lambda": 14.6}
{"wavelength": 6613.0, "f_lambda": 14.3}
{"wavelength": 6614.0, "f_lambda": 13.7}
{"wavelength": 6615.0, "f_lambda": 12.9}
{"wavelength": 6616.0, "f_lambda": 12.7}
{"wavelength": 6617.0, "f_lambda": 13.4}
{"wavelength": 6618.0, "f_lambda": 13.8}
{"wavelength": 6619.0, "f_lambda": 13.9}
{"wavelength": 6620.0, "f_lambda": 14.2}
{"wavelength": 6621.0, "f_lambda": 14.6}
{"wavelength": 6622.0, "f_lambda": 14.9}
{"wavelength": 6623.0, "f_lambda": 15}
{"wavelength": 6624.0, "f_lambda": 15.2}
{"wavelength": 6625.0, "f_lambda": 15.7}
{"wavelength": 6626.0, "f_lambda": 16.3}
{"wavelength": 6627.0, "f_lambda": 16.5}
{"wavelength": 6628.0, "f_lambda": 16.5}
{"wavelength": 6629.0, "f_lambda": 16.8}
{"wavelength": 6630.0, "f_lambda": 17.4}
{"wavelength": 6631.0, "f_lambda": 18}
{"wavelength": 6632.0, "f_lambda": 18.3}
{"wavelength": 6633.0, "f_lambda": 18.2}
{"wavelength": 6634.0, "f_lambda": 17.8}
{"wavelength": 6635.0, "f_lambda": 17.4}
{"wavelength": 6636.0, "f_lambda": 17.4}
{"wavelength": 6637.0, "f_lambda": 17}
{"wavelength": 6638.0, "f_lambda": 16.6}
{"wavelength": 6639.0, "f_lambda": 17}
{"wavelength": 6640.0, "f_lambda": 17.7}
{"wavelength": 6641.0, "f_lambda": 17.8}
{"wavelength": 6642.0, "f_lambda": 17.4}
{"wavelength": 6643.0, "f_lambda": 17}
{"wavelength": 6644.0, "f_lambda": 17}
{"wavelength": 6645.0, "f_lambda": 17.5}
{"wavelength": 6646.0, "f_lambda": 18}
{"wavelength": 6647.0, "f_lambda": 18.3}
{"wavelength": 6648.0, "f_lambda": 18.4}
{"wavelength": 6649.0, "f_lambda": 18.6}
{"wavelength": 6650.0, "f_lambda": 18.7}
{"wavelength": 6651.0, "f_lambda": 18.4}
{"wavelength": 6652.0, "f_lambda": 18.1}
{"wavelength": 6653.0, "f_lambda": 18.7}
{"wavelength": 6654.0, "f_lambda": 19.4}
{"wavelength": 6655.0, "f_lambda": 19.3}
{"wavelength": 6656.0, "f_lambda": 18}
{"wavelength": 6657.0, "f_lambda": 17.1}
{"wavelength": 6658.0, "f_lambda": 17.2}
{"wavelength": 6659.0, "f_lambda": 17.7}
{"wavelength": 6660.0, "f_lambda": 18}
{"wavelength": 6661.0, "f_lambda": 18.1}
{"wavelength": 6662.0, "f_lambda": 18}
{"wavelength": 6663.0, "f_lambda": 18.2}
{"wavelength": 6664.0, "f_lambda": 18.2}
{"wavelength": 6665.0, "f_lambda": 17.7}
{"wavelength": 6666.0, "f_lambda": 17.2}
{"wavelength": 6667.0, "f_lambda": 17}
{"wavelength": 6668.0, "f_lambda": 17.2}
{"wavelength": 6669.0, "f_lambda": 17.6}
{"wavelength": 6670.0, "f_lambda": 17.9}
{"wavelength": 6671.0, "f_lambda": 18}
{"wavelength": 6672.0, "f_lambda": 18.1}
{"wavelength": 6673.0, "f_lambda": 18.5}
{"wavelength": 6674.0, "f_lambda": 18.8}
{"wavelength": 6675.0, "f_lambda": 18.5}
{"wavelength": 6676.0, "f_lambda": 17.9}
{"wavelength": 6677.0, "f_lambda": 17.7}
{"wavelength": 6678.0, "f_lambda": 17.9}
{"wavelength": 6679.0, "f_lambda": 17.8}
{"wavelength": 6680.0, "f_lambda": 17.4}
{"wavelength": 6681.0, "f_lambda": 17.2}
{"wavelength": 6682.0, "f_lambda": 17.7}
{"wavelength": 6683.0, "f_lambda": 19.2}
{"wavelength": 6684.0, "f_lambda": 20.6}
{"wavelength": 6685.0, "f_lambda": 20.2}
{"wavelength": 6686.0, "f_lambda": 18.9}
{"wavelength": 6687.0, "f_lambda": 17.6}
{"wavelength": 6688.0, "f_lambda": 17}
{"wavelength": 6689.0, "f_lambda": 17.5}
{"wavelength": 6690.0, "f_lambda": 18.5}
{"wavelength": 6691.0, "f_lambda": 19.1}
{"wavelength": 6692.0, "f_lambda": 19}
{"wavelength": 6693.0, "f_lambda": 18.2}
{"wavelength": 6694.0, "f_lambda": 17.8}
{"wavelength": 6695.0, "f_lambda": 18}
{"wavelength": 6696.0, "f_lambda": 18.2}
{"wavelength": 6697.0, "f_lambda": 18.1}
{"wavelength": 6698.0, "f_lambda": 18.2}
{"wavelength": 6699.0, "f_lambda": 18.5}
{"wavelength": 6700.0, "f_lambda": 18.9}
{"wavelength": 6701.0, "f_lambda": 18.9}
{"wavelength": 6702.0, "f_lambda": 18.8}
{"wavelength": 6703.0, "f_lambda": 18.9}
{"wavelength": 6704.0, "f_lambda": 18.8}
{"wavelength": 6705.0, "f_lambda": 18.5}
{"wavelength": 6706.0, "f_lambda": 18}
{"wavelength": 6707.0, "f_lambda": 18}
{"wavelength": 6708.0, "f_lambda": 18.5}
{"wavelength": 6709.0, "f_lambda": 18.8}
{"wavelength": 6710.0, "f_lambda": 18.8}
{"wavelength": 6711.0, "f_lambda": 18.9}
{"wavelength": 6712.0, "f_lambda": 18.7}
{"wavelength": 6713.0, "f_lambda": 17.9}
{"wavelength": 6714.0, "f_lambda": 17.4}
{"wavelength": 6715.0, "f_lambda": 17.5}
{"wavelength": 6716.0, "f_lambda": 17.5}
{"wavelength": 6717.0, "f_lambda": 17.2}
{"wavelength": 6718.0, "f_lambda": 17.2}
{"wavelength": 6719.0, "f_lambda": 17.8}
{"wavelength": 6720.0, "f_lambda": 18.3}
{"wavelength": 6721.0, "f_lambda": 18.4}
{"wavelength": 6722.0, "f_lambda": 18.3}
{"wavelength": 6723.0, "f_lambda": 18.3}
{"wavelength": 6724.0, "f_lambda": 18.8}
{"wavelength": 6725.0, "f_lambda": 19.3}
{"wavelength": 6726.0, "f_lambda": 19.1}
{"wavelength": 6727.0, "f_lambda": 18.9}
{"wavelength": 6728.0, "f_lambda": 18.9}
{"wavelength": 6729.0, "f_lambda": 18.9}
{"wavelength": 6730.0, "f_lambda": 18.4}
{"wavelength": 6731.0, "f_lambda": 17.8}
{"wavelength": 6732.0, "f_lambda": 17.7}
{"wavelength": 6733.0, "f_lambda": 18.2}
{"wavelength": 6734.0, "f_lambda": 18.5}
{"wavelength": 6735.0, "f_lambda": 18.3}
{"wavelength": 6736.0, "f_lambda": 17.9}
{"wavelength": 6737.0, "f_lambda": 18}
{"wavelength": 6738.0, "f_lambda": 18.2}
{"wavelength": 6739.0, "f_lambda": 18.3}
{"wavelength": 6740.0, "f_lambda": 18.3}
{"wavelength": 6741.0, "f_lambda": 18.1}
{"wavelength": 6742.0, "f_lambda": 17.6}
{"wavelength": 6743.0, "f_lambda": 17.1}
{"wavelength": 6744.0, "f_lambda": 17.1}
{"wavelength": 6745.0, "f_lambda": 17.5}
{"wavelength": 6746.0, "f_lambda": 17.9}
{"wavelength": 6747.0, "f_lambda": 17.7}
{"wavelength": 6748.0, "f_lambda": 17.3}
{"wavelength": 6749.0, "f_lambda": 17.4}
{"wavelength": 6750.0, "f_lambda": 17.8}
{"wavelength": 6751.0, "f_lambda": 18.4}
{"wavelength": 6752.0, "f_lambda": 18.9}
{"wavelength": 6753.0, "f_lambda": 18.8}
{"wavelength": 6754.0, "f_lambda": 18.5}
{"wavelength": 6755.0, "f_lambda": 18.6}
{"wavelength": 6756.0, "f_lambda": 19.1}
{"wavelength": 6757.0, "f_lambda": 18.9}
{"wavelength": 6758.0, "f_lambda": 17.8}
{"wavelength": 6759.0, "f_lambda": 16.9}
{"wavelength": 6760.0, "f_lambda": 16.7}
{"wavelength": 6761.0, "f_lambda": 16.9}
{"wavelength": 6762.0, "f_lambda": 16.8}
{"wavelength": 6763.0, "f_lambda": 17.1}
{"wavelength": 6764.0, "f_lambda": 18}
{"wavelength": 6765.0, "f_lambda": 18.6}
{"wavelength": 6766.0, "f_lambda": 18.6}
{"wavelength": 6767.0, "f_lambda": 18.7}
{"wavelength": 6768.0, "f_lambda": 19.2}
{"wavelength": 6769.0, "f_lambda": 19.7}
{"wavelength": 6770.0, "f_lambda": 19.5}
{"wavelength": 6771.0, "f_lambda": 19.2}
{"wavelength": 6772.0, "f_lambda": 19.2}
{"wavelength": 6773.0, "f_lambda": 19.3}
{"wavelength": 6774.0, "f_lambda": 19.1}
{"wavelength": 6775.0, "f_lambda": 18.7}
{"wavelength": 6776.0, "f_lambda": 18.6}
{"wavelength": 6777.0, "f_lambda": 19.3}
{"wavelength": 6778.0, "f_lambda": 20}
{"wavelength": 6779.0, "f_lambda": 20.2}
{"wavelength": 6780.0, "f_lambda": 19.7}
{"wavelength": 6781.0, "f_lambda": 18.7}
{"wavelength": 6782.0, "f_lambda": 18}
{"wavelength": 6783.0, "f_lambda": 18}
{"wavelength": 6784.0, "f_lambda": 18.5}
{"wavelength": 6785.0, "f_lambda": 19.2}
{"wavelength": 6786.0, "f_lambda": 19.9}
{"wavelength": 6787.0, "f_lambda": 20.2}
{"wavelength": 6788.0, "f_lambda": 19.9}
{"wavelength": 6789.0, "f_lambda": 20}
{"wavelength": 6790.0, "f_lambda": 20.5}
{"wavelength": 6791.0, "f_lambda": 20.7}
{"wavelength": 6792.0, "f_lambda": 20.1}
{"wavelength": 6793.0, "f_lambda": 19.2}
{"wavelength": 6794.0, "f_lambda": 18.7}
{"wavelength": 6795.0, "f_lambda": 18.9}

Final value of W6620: 5.5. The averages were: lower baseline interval 19.1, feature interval 16.3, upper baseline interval 18.3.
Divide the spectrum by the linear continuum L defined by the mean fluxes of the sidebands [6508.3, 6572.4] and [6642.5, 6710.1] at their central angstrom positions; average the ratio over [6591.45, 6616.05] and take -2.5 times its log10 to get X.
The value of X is 0.11 mag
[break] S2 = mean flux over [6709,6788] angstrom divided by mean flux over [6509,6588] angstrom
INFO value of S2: 1.0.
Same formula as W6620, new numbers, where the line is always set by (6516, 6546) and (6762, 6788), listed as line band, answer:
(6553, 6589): 0.7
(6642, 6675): 1.9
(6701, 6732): 1.1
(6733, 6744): 0.6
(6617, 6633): 2.8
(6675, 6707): 1.2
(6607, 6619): 2.8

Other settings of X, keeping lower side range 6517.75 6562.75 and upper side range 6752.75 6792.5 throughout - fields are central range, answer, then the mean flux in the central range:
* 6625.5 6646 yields 0.10 mag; 17.3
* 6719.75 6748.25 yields 0.04 mag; 18.2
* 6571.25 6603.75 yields 0.05 mag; 18.3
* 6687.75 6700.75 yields 0.04 mag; 18.3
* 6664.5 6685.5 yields 0.05 mag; 18.1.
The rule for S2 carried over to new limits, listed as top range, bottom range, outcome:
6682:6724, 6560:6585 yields 0.97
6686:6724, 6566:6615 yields 1.02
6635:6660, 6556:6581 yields 0.94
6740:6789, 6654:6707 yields 1.02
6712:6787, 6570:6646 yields 1.07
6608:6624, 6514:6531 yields 0.75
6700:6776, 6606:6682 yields 1.07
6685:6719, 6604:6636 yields 1.15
